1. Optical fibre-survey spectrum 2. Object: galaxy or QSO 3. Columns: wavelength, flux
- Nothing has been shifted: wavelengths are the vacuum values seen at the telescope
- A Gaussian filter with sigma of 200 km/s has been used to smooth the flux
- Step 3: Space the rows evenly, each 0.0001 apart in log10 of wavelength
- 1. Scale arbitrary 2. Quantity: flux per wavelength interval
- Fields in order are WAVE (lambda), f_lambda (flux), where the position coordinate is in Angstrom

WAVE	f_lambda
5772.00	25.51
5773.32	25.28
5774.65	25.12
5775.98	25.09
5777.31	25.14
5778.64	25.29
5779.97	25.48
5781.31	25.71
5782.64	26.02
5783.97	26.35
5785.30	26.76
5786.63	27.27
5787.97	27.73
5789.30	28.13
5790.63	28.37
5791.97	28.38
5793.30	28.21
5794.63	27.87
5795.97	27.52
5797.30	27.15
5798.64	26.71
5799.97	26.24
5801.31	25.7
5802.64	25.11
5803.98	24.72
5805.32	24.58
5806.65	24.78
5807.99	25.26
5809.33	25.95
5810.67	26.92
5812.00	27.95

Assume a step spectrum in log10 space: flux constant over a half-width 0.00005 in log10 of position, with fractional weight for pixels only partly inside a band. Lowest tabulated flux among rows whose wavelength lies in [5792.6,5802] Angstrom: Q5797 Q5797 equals 25.7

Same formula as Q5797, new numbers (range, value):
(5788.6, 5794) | 28.13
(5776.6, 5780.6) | 25.14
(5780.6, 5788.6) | 25.71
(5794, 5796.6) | 27.52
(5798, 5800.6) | 26.24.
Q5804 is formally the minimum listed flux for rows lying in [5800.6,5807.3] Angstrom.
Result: 24.58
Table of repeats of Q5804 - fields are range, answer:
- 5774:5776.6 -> 25.09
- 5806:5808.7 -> 24.78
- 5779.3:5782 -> 25.48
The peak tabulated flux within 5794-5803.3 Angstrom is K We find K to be 27.87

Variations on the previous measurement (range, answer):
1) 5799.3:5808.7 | 26.24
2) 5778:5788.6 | 27.73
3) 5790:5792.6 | 28.38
